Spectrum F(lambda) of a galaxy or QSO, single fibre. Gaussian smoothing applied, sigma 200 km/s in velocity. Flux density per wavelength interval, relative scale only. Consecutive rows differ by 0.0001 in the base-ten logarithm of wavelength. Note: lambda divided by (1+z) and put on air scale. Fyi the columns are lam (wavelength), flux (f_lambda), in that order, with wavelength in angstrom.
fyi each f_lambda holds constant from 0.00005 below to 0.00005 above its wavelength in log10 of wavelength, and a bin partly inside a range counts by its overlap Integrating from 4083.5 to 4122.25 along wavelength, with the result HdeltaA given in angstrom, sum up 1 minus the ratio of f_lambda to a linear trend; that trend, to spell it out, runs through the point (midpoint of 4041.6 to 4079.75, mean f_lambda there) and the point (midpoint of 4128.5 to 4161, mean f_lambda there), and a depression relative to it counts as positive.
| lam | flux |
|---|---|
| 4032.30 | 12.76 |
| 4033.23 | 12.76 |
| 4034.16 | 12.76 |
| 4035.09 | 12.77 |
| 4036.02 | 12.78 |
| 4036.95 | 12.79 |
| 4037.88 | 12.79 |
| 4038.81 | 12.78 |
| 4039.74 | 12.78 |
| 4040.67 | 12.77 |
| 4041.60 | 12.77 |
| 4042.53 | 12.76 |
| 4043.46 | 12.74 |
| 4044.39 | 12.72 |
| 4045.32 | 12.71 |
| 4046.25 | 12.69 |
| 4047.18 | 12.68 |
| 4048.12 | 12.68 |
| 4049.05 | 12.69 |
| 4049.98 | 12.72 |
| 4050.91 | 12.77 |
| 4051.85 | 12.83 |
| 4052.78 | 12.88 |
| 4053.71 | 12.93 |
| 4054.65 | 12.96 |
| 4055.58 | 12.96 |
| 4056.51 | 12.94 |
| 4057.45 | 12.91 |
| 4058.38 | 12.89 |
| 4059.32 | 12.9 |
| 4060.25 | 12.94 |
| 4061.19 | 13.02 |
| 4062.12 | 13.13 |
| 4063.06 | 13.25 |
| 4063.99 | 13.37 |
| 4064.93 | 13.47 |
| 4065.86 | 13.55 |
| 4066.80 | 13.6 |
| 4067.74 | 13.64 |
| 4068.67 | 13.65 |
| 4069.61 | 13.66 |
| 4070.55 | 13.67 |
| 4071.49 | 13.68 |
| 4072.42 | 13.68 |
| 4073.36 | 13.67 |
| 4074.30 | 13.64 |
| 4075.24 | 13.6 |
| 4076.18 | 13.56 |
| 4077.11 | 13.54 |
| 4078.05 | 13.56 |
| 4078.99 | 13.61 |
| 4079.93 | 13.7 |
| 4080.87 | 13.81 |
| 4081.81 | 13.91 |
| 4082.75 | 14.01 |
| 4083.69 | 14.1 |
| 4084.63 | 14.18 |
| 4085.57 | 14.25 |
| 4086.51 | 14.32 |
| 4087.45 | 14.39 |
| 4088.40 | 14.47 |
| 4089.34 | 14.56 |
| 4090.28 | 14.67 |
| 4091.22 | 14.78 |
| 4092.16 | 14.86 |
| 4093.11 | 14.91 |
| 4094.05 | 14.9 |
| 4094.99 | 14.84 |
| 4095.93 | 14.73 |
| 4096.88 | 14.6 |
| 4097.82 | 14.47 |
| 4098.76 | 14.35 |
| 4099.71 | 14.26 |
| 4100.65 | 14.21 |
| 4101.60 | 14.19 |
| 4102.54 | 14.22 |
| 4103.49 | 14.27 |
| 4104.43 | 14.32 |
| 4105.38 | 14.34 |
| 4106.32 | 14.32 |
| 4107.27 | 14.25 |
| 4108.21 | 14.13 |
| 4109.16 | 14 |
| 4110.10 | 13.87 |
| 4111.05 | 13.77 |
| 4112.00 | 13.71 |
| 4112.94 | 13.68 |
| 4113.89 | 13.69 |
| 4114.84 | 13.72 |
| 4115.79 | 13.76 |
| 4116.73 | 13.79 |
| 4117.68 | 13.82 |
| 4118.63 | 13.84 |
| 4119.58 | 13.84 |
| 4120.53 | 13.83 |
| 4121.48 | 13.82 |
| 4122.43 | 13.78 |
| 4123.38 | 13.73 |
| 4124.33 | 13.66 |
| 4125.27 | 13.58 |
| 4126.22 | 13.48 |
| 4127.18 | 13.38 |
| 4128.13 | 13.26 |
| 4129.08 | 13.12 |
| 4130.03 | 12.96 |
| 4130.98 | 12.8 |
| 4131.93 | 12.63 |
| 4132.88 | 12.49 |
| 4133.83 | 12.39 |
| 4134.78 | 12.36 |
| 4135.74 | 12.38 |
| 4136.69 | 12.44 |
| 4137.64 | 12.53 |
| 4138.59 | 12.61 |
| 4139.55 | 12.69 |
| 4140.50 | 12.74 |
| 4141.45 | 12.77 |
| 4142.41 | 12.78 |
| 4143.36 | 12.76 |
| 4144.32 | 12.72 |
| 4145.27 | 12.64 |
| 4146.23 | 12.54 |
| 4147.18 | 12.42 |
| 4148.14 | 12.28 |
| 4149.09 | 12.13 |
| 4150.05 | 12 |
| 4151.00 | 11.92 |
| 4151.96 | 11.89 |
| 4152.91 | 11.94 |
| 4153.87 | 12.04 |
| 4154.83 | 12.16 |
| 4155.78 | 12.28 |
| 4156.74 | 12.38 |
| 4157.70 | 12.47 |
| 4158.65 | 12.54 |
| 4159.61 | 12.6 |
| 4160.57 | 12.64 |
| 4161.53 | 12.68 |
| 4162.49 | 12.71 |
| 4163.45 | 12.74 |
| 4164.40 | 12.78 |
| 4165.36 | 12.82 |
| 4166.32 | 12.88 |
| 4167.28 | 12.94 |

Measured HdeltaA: -4.2 angstrom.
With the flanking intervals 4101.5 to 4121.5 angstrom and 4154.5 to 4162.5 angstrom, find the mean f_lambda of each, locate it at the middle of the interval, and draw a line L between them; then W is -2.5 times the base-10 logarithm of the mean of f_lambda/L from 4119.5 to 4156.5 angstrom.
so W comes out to 0.033 mag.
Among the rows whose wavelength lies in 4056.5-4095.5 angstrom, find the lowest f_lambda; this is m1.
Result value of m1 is 12.89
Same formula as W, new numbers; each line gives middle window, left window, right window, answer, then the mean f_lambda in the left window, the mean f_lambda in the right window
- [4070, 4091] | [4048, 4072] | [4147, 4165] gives -0.08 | 13.2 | 12.4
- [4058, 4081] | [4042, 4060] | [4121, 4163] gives -0.06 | 12.8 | 12.7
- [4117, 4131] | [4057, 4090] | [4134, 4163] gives -0.06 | 13.7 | 12.4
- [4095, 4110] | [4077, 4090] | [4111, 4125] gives -0.03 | 14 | 13.8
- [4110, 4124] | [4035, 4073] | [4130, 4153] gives -0.09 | 13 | 12.5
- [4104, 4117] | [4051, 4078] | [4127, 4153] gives -0.09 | 13.3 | 12.6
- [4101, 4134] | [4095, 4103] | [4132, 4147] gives -0.01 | 14.4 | 12.6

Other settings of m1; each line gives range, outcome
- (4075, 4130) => 13.12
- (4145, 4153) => 11.89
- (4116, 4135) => 12.36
